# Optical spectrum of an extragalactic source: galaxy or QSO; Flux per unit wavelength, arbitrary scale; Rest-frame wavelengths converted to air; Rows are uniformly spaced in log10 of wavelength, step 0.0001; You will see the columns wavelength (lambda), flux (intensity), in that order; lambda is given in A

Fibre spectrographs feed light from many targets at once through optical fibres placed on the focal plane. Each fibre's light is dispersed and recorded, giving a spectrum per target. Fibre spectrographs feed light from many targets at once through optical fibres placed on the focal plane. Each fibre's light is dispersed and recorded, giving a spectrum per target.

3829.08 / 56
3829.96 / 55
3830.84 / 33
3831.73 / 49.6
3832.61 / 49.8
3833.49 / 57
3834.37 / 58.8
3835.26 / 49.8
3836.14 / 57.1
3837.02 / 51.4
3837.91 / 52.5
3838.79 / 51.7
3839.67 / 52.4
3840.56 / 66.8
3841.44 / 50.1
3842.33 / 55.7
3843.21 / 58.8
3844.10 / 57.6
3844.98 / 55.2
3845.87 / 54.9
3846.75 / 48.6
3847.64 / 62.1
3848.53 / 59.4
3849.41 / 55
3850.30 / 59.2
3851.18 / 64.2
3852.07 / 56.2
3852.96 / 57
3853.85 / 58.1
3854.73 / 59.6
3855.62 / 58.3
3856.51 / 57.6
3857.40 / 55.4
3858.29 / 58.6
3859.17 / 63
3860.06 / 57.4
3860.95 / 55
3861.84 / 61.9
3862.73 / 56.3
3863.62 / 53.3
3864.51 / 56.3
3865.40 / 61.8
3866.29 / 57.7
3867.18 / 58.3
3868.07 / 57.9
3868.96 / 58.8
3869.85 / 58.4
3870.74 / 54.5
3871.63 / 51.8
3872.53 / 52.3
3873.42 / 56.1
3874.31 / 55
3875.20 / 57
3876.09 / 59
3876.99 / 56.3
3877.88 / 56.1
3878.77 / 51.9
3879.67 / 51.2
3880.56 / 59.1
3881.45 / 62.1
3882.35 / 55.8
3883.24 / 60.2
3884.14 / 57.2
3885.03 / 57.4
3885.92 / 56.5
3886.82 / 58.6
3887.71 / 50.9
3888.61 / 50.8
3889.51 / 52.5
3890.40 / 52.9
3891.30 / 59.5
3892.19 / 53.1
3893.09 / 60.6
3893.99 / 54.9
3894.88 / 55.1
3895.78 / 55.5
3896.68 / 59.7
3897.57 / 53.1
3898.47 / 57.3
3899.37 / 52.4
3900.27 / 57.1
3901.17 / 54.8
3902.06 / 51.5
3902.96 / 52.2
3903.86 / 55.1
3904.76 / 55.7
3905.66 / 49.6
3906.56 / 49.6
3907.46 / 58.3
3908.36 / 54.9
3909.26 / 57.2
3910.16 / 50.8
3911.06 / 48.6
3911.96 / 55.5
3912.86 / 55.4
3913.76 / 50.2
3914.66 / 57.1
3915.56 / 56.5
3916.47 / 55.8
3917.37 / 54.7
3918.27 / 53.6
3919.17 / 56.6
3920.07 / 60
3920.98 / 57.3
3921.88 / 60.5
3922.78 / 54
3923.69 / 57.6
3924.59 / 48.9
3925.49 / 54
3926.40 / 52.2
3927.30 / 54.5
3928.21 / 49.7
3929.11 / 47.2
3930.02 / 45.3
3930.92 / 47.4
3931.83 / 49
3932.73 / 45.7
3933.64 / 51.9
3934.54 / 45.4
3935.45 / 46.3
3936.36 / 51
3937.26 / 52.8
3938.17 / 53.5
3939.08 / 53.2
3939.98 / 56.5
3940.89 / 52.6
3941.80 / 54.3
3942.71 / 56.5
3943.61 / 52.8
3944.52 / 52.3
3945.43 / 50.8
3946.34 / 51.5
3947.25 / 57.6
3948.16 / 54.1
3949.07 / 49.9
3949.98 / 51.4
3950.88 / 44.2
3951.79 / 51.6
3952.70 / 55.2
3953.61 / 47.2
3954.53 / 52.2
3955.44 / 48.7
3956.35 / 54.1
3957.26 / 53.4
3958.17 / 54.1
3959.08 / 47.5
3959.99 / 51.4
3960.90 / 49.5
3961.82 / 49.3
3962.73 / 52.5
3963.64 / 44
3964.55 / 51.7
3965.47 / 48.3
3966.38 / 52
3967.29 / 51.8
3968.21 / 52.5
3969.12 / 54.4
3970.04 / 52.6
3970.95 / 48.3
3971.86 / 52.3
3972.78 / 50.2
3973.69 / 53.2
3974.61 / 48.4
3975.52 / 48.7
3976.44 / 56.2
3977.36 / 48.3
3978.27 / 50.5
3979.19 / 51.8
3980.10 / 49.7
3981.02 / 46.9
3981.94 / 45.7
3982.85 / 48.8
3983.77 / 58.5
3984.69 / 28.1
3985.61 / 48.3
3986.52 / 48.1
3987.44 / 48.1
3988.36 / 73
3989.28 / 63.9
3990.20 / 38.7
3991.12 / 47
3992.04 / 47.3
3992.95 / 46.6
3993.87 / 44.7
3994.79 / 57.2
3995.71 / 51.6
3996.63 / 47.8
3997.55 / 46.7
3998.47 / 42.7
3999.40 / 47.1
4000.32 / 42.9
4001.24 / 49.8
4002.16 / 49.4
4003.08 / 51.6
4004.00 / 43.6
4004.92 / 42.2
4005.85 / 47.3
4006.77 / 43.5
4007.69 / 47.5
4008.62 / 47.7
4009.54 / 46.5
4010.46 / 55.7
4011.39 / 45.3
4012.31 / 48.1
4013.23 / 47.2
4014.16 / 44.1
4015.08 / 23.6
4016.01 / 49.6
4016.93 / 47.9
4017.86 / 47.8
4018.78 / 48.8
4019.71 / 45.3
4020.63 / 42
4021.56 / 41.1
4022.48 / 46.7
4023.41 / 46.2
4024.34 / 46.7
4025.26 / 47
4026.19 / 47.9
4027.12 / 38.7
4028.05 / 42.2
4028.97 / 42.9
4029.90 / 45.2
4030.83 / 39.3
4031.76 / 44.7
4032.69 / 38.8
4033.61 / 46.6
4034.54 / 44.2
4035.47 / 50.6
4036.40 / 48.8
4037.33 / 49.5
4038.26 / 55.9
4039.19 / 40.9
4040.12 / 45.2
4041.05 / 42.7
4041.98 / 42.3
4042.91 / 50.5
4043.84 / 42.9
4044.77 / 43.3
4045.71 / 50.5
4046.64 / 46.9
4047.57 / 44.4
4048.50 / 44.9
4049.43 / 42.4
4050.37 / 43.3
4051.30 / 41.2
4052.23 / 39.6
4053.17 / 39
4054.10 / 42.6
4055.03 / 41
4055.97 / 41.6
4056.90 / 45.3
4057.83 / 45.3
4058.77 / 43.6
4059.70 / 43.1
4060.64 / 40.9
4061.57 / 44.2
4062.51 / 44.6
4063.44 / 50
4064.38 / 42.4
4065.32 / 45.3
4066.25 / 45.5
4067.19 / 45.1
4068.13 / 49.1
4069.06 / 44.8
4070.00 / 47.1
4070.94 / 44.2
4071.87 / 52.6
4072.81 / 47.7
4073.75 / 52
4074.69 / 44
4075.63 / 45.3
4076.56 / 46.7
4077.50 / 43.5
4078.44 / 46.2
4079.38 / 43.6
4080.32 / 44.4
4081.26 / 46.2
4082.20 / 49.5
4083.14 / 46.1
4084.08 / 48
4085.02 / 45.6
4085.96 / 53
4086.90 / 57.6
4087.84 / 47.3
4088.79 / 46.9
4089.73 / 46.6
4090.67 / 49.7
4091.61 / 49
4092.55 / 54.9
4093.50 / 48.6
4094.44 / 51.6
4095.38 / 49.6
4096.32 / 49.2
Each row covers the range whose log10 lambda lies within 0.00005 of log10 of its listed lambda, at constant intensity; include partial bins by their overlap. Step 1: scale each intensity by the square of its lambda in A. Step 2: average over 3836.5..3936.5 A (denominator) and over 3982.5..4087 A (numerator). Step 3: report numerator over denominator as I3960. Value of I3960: 0.9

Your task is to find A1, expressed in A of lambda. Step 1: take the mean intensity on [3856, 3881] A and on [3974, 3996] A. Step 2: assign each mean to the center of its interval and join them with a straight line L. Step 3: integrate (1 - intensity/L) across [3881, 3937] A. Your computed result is 0.4 A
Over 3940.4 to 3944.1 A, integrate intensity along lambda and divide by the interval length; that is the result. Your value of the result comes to 54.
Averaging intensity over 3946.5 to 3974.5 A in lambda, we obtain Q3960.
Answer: 51.1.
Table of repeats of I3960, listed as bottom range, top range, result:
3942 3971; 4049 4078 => 0.92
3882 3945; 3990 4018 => 0.90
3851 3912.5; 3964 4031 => 0.90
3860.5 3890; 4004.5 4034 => 0.86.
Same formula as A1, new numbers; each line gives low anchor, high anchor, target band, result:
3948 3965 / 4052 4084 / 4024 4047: 0.67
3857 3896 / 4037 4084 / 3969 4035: 2.08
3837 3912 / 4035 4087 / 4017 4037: 1.11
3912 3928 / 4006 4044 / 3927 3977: 1.02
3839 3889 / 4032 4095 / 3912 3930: -0.17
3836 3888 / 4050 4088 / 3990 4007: 0.86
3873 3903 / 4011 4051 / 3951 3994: -0.84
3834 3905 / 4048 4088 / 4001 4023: 1.19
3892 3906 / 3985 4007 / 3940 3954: -0.13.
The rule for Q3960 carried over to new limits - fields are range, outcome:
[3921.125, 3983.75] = 51.2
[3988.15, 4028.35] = 46.8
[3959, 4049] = 47.5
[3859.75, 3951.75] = 54.3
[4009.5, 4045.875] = 45.3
